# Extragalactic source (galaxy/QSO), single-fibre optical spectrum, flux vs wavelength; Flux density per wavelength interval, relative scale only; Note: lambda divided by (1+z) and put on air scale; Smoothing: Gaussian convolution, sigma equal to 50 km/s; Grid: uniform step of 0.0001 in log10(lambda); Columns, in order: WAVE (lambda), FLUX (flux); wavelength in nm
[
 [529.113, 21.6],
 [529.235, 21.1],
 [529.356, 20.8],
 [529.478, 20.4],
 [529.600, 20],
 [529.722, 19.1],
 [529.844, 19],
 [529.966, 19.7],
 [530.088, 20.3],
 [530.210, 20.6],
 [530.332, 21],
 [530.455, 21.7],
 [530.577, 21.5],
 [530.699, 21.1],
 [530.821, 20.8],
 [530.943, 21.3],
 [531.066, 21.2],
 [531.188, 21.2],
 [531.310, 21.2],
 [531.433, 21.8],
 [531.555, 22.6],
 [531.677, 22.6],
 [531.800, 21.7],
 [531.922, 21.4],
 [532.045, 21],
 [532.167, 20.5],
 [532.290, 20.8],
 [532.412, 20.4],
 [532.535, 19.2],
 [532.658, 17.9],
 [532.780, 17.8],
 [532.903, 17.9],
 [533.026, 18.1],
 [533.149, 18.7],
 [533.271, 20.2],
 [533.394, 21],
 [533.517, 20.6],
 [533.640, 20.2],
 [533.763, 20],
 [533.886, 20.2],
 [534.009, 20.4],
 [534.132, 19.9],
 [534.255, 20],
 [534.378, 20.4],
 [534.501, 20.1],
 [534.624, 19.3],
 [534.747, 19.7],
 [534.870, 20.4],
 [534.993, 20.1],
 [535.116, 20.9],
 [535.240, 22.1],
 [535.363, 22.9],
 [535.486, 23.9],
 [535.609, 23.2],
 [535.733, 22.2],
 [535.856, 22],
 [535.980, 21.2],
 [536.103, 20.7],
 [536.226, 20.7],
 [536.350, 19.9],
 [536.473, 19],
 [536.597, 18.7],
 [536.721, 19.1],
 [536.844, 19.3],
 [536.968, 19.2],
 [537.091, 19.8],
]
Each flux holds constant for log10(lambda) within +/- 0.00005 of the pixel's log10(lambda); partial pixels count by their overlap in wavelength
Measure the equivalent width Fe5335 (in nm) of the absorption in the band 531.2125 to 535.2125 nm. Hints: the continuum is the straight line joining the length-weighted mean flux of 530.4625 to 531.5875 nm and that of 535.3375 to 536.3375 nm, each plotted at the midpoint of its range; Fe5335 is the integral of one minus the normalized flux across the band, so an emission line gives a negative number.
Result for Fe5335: 0.26 nm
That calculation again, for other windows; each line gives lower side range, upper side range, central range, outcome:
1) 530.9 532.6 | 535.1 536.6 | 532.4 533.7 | 0.125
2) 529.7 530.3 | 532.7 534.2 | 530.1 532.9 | -0.153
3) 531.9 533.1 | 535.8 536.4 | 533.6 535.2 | 0.004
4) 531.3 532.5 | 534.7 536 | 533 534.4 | 0.100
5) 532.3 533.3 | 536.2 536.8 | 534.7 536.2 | -0.185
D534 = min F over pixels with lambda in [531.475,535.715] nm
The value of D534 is 17.8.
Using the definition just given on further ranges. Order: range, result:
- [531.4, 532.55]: 19.2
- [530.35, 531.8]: 20.8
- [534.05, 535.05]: 19.3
